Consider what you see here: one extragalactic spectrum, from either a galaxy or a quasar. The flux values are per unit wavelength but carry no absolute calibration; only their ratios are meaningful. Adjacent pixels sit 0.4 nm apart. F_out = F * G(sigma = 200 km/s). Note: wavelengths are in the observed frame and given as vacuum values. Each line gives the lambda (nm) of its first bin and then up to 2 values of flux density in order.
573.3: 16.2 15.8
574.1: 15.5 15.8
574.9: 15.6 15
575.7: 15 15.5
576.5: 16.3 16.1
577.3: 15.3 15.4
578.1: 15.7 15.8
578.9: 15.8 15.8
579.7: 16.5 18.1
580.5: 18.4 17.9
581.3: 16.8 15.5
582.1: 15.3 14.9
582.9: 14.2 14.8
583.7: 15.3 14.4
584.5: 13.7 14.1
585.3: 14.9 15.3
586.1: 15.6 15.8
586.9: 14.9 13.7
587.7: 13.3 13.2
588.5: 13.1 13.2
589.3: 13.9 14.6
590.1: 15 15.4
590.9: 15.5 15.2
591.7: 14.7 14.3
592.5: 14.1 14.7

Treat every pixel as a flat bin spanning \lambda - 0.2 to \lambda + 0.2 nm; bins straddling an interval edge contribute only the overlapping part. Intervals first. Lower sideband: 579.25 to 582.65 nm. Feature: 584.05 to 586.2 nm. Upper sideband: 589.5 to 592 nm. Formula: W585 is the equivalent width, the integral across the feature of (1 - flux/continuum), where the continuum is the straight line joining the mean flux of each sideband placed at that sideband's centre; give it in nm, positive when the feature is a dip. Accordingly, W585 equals 0.18 nm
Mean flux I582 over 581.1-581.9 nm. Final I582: 16.1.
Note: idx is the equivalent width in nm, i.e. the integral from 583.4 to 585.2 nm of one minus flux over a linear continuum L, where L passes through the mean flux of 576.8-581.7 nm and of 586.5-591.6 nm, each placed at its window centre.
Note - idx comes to 0.11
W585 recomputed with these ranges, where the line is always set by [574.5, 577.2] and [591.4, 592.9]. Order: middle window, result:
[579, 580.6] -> -0.18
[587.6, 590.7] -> 0.14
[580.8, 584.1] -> -0.07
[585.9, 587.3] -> -0.03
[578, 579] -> -0.02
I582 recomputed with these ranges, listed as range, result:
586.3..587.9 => 14.4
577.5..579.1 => 15.7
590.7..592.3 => 14.9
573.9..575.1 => 15.6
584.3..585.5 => 14.2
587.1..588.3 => 13.4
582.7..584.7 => 14.5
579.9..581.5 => 17.8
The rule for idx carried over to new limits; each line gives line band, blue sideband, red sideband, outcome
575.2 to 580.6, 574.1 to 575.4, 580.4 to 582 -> 0.07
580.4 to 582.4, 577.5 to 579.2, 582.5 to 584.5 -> -0.21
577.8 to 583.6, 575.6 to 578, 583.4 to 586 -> -0.35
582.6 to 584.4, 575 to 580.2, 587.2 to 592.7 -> 0.05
